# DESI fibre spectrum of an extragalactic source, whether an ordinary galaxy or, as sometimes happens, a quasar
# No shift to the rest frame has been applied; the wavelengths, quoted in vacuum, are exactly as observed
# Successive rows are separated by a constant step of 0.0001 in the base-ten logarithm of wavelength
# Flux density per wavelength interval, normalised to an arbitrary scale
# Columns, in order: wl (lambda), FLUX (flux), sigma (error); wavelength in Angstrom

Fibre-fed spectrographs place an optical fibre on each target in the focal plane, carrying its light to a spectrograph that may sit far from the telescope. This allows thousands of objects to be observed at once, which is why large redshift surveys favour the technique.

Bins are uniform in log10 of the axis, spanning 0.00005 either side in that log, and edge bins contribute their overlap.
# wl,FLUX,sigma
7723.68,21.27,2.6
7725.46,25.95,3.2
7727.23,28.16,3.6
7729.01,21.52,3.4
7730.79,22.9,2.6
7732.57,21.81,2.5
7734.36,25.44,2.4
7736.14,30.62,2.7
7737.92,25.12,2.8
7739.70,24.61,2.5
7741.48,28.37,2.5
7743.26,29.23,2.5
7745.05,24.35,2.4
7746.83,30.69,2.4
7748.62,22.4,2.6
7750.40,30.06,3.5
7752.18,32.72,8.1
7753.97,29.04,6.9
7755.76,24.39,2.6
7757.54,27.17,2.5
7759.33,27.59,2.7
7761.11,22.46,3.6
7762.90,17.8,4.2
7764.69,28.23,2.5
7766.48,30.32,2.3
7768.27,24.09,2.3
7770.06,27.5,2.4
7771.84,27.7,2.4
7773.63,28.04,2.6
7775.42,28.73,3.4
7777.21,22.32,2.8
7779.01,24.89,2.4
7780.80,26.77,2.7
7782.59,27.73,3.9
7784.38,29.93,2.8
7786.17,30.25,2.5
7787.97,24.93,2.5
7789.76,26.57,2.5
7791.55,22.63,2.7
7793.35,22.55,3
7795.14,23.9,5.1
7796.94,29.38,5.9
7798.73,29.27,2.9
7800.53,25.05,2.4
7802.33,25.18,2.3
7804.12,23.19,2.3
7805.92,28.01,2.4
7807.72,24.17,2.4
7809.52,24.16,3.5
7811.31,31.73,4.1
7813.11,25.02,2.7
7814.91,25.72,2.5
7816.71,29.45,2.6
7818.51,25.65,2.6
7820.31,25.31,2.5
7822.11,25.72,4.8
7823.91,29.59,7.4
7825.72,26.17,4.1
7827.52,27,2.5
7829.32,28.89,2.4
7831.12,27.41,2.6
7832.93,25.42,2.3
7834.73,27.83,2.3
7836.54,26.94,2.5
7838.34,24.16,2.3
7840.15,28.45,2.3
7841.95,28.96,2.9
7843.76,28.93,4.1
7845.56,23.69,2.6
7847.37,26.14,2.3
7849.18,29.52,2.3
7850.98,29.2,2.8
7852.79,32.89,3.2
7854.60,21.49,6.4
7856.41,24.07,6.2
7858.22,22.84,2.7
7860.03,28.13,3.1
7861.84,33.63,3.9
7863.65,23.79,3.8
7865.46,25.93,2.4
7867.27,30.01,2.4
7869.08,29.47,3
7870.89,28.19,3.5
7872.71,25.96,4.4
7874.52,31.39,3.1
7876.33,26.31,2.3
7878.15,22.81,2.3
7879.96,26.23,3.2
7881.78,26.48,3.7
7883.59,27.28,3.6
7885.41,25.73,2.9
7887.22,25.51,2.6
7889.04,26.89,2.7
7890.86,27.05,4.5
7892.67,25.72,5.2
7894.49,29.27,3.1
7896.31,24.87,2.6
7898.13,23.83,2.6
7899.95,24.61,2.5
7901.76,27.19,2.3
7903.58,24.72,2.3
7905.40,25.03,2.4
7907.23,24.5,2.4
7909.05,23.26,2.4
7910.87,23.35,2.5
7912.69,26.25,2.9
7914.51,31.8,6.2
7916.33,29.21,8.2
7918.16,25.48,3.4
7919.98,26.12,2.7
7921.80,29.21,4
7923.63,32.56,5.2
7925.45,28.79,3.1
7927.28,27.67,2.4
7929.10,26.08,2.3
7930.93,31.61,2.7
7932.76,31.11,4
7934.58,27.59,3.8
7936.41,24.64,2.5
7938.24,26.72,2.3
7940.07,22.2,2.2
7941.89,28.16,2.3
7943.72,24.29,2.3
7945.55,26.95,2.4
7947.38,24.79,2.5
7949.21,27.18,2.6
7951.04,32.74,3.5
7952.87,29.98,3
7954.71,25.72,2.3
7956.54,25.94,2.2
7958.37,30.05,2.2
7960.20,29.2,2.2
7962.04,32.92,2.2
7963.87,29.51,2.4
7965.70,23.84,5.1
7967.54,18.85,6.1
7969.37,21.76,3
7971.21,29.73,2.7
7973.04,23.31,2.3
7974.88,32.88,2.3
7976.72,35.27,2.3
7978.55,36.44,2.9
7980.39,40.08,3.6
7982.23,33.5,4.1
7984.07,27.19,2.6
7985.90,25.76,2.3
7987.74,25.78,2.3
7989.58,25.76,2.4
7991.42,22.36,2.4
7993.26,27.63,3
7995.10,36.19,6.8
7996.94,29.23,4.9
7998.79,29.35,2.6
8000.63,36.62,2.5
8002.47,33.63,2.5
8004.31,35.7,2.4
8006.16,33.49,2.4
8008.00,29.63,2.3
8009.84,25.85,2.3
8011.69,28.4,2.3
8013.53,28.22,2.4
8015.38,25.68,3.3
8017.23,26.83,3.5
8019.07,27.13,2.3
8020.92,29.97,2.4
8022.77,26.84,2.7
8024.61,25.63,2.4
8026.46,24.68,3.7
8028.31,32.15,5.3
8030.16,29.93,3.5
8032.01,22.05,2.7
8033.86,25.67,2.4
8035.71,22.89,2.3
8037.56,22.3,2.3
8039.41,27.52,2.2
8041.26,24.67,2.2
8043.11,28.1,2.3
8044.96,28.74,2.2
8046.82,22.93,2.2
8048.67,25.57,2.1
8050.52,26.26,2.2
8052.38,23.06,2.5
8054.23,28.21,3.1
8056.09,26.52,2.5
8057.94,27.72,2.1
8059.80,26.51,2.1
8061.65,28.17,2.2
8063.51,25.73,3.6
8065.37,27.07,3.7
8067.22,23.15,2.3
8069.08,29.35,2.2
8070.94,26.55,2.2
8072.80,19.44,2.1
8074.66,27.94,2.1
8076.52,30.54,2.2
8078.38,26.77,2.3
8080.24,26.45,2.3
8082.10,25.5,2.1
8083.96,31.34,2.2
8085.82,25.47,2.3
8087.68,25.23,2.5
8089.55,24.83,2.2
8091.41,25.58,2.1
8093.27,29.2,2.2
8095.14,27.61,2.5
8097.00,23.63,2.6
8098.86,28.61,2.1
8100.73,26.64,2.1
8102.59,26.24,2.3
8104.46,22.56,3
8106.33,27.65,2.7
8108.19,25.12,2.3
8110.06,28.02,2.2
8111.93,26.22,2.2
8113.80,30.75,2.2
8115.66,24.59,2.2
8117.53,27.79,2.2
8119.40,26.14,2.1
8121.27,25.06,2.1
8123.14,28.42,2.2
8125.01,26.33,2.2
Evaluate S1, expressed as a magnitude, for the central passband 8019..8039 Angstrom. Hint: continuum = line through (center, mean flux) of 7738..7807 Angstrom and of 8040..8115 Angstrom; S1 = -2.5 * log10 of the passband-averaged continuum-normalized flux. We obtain 0.01 mag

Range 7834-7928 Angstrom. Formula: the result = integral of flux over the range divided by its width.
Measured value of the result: 26.9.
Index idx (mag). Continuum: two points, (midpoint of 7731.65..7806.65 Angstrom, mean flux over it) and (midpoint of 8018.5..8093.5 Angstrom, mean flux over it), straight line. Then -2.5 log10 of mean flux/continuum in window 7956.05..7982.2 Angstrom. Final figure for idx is -0.12 mag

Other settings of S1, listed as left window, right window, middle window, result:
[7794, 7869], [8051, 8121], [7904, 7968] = -0.02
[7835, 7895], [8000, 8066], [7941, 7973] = 0.01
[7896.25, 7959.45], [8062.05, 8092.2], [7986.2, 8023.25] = -0.10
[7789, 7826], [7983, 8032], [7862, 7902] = 0.02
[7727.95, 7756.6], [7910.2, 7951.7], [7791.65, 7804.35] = 0.06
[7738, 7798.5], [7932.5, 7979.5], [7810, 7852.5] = -0.01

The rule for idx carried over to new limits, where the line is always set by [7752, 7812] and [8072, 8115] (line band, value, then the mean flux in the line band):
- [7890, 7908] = 0.03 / 25.7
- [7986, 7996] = -0.04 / 27.4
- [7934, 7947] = 0.03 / 25.7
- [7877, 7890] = 0.02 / 25.8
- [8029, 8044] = 0.04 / 25.5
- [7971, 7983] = -0.25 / 33.2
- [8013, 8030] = -0.04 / 27.5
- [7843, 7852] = -0.05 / 27.6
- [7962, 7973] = 0.05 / 25.4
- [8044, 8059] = 0.02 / 26.1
